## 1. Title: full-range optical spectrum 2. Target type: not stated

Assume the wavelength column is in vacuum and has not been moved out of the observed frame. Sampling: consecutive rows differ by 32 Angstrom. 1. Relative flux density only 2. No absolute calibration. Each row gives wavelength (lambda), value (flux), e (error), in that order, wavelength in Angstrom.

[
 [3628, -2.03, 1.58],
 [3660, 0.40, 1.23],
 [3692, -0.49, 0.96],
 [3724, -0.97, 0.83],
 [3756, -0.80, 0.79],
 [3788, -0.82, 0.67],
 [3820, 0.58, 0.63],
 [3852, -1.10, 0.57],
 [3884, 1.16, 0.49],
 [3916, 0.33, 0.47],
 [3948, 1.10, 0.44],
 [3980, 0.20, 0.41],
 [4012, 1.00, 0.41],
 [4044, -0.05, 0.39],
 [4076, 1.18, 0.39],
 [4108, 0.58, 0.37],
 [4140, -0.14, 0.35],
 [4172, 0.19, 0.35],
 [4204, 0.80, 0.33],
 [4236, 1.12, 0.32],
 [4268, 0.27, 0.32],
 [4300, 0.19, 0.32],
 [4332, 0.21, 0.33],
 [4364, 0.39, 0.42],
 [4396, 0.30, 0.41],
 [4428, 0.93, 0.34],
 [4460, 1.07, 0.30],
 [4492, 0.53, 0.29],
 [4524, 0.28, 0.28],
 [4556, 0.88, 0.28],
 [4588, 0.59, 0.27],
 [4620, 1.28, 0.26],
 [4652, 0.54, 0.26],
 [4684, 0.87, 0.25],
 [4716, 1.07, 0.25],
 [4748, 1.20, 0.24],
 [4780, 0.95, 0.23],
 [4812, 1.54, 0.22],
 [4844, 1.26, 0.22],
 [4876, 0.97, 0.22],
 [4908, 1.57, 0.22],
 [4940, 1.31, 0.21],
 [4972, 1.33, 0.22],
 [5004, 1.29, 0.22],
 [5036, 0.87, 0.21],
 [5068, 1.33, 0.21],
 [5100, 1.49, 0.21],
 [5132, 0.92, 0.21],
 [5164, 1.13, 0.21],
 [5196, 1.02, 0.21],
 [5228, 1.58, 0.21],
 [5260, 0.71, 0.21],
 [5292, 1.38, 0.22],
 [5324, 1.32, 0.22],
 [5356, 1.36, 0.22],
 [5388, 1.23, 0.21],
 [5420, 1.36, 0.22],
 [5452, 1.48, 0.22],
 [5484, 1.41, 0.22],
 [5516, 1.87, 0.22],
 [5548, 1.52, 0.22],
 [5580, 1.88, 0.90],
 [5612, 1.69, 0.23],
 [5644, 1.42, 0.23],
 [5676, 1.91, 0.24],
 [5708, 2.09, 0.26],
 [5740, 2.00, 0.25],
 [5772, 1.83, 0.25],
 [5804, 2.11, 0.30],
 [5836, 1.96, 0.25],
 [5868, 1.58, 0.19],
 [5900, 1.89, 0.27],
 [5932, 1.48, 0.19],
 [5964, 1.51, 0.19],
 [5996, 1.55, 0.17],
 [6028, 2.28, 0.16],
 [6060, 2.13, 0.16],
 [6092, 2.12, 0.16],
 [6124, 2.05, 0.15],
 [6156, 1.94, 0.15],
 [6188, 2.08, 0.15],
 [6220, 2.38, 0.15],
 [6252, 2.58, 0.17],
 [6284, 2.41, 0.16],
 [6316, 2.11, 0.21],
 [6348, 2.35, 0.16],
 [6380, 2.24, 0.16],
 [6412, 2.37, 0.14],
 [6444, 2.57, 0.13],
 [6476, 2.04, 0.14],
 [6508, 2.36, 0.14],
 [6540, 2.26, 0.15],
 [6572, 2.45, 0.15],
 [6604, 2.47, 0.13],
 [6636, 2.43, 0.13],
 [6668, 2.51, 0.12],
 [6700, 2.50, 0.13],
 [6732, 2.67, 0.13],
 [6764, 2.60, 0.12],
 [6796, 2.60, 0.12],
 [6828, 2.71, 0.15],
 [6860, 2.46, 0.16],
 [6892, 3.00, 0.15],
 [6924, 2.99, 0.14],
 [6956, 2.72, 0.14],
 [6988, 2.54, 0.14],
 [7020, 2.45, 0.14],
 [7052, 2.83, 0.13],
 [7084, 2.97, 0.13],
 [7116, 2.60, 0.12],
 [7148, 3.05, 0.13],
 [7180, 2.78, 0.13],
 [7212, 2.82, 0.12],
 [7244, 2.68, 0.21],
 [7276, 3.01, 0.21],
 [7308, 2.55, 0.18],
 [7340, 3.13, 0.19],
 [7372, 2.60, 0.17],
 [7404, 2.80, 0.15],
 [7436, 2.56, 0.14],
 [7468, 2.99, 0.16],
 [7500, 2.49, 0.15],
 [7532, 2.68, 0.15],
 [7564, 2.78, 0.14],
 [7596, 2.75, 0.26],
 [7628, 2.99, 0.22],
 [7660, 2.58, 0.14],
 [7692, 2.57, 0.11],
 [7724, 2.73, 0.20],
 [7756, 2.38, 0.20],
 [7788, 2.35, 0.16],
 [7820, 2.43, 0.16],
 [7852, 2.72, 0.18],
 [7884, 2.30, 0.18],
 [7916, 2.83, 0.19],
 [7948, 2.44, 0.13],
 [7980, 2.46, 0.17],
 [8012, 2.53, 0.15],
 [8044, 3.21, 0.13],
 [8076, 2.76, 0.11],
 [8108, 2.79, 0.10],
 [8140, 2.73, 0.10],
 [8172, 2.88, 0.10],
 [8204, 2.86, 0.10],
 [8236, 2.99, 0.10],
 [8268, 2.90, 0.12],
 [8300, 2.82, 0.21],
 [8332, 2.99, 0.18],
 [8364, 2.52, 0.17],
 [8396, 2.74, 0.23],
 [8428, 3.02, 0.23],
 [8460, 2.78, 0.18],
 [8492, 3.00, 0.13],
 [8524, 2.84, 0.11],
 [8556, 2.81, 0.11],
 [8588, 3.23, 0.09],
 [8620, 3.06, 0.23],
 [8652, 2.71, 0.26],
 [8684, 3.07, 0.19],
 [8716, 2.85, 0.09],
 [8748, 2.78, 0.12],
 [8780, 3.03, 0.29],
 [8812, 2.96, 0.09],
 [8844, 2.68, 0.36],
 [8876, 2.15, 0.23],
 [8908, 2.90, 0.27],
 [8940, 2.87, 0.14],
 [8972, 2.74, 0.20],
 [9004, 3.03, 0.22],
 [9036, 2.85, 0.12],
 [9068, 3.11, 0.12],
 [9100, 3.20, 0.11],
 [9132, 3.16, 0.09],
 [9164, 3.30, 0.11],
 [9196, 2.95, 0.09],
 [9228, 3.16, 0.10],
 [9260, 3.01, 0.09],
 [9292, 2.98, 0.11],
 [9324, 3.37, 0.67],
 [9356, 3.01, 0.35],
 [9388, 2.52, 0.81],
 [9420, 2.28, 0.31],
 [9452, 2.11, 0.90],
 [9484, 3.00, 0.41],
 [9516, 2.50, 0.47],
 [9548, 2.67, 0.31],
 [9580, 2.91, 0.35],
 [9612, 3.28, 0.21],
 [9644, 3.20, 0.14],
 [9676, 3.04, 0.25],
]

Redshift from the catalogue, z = 0.51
